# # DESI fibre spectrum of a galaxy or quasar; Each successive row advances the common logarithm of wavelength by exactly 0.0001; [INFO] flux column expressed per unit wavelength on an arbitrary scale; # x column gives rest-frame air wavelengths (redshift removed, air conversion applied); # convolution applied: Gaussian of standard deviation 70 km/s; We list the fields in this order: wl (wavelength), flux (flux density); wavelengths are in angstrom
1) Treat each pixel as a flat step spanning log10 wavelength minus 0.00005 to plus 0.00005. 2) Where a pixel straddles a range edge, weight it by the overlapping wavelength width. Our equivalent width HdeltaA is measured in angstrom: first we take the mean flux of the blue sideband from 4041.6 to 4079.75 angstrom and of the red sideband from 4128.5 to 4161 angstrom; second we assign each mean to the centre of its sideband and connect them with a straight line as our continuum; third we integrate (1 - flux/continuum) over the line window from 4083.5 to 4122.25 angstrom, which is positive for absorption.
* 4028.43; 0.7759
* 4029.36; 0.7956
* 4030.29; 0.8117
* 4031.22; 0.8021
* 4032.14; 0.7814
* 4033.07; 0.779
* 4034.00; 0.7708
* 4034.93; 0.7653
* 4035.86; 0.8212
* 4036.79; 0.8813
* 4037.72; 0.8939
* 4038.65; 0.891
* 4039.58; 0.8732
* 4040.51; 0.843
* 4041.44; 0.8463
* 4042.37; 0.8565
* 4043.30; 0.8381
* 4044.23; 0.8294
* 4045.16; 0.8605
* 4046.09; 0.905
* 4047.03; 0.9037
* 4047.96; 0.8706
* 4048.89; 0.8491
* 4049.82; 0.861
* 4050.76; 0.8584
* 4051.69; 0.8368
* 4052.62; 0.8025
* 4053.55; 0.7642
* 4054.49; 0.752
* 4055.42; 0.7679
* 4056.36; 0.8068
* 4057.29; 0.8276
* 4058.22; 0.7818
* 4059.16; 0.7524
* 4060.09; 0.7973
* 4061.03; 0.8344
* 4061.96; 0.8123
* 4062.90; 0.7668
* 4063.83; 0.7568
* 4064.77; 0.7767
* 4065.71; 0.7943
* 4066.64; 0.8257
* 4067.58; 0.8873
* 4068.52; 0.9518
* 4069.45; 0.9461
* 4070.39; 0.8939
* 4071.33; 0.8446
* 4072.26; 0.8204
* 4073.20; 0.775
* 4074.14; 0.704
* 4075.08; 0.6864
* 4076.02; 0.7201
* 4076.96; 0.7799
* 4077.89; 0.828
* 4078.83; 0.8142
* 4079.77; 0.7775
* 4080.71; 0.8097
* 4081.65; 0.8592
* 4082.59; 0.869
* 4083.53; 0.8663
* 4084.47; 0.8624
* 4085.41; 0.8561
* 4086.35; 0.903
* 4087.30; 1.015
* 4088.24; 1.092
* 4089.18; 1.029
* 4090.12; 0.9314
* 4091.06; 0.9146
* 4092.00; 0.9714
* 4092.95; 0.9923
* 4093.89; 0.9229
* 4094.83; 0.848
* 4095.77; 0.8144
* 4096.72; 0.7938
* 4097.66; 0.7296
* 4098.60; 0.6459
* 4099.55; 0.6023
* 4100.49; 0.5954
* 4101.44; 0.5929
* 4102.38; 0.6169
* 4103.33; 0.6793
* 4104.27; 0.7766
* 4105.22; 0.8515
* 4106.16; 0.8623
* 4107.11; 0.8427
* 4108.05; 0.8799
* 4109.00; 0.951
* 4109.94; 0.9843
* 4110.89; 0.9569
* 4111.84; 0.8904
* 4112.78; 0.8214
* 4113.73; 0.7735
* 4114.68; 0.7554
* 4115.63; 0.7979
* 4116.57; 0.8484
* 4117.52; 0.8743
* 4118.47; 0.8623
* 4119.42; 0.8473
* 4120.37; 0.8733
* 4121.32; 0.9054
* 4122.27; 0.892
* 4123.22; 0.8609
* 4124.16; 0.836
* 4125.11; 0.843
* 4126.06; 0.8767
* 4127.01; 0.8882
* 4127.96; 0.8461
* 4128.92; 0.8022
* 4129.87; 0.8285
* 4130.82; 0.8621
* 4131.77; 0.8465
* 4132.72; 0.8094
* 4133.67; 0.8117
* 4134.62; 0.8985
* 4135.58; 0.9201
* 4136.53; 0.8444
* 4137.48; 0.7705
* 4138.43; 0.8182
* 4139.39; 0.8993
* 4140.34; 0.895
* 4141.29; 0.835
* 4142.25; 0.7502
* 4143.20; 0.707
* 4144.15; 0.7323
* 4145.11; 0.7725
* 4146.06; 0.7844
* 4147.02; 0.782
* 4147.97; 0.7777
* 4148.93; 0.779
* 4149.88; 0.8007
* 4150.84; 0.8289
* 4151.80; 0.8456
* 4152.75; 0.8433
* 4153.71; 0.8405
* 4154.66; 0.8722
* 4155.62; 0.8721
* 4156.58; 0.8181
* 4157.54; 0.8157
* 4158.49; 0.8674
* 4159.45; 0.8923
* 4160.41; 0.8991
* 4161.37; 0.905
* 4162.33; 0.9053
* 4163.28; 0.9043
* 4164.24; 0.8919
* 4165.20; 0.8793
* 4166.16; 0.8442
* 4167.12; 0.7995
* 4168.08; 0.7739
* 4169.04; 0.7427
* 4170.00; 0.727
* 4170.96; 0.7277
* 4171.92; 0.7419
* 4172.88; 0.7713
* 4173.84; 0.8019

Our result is -1.0 angstrom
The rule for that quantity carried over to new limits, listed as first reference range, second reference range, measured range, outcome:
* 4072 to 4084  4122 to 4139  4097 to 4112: 0.81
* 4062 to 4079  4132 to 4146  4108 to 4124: -1.03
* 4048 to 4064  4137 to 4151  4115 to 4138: -1.57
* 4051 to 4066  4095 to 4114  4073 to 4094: -2.19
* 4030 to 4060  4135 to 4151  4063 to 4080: 0.25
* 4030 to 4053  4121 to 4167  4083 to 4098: -1.23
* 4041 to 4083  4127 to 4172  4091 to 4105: 1.01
